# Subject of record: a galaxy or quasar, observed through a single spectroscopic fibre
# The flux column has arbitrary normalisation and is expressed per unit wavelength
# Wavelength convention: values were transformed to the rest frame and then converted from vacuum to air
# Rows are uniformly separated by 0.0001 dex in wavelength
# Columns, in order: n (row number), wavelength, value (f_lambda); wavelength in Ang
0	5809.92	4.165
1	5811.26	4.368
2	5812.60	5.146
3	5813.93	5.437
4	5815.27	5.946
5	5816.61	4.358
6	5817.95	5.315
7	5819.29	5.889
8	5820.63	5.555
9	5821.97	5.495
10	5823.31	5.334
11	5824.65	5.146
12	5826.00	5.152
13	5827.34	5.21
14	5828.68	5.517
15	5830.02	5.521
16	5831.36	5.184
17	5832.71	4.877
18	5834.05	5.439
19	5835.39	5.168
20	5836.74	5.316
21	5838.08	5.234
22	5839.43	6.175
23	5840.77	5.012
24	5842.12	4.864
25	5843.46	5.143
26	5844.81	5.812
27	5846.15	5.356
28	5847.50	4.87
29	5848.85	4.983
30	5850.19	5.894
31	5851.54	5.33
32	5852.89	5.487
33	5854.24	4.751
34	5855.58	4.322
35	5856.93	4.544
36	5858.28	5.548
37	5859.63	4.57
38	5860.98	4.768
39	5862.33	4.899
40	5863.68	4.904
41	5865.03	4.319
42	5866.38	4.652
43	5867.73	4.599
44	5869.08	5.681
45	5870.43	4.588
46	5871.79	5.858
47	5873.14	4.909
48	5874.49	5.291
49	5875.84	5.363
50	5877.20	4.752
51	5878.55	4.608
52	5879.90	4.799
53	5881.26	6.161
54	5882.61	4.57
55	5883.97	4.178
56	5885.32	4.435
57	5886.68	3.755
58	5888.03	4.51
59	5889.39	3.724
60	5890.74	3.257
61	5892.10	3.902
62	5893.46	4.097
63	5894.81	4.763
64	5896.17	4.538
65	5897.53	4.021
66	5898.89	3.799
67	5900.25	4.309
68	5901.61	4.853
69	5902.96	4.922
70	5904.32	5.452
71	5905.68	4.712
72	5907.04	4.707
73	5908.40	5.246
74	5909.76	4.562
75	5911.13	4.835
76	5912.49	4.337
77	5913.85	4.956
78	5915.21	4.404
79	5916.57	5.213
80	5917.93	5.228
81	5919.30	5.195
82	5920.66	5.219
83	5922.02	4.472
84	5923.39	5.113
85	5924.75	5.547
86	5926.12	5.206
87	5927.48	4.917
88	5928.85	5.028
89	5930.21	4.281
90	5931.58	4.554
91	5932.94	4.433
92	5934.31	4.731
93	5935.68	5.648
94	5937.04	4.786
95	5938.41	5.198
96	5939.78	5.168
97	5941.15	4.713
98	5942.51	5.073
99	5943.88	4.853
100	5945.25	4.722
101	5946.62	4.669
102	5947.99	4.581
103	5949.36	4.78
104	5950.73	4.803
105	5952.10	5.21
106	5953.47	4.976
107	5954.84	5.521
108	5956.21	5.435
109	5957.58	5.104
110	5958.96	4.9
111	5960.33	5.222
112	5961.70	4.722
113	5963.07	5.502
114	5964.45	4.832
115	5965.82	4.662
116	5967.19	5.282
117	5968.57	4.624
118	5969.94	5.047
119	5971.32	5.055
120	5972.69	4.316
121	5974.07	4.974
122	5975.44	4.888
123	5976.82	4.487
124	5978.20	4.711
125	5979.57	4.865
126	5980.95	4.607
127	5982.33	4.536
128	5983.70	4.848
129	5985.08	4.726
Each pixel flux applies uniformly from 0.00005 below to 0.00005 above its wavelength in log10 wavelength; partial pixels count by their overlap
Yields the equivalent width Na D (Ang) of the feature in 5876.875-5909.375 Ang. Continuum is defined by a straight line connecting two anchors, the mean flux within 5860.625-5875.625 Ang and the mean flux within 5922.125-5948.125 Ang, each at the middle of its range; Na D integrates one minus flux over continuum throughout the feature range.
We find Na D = 2.9 Ang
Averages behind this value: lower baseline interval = 4.97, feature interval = 4.5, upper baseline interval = 4.9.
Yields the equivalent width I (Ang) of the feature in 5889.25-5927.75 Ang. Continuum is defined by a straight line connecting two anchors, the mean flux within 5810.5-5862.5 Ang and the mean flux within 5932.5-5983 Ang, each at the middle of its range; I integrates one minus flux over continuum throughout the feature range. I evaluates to 2.6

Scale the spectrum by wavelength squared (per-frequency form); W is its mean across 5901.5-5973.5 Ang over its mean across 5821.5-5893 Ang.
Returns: 1.02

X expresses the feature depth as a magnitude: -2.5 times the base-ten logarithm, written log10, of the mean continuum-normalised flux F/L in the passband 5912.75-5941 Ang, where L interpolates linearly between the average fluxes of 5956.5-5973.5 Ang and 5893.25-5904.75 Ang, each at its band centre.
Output -0.06 mag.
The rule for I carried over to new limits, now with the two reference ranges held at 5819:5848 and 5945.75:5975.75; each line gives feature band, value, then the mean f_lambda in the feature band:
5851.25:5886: 2.06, 4.91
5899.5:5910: 0.55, 4.85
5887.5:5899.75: 2.58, 4.06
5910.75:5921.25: 0.34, 4.93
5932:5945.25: 0.23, 4.94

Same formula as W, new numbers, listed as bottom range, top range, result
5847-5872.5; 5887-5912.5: 0.91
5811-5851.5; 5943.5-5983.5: 0.97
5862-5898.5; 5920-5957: 1.09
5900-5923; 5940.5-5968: 1.04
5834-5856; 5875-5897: 0.86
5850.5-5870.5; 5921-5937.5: 1.03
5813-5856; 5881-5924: 0.89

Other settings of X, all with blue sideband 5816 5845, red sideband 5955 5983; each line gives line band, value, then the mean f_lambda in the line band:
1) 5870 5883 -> 0.01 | 5.11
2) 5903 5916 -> 0.06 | 4.81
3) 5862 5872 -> 0.06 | 4.89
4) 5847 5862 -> 0.05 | 5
